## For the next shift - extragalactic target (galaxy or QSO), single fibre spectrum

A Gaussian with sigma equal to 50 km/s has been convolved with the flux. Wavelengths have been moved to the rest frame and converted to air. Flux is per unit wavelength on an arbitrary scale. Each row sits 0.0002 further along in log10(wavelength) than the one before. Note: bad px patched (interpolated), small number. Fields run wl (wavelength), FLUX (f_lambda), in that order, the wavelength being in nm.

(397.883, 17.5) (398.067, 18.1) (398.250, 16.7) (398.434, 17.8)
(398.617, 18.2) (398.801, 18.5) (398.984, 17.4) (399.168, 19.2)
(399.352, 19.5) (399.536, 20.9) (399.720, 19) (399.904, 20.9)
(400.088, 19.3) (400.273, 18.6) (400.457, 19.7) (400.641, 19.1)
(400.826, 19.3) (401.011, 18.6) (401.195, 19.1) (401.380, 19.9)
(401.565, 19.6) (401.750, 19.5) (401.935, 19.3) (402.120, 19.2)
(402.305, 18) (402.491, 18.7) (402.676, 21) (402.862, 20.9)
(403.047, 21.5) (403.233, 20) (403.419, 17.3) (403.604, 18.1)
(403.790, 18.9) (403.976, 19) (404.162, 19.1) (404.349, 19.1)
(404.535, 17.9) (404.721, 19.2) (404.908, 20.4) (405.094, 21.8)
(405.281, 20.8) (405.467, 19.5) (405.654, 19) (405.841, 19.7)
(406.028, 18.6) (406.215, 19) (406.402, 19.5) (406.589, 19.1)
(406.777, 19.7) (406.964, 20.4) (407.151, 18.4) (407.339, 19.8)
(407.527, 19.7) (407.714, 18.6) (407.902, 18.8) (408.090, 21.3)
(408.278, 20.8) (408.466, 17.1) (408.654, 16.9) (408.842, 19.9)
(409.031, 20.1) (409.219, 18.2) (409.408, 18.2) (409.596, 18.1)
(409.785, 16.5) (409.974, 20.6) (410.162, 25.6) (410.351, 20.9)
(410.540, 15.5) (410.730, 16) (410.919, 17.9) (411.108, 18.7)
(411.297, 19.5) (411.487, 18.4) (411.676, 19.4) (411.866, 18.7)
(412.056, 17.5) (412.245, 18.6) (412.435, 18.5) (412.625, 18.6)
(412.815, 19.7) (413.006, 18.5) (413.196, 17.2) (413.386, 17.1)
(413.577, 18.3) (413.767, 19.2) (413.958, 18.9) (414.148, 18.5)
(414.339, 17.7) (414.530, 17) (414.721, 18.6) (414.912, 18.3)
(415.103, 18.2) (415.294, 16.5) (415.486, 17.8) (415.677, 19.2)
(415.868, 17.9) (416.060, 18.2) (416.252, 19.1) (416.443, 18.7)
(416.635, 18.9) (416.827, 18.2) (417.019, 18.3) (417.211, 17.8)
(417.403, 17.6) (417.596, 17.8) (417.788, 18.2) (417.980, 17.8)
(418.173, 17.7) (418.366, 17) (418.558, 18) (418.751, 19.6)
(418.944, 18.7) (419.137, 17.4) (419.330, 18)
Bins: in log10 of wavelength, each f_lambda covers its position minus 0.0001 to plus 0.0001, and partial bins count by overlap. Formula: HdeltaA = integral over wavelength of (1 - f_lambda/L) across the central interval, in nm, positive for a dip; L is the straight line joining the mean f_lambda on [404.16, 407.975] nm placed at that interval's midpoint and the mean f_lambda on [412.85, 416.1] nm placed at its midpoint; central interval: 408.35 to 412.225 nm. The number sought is 0.01 nm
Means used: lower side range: 19.4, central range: 18.7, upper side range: 18.1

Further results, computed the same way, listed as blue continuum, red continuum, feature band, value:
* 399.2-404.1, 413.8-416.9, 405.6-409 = -0.06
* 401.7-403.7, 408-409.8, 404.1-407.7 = -0.08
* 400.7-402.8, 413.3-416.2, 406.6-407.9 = -0.04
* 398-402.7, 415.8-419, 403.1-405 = -0.01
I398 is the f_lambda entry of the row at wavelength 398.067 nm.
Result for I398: 18.1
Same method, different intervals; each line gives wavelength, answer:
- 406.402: 19.5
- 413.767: 19.2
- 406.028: 18.6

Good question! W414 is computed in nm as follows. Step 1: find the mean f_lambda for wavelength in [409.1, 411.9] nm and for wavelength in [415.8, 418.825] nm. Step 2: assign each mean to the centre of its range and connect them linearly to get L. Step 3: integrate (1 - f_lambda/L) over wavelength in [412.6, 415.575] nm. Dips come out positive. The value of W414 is 0.06 nm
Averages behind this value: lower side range 18.8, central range 18.1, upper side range 18.2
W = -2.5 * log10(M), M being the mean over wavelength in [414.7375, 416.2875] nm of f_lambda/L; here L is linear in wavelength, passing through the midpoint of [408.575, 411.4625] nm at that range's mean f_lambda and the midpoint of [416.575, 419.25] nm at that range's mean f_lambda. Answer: 0.01 mag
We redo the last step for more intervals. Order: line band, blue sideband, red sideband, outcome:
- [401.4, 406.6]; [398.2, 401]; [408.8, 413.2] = -0.03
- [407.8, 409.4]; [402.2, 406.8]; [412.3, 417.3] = -0.01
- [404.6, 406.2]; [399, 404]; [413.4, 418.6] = -0.04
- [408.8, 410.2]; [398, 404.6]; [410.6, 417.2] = -0.05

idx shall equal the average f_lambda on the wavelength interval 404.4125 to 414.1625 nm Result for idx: 19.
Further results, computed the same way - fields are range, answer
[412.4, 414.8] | 18.3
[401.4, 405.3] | 19.5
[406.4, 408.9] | 19.3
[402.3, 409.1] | 19.4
